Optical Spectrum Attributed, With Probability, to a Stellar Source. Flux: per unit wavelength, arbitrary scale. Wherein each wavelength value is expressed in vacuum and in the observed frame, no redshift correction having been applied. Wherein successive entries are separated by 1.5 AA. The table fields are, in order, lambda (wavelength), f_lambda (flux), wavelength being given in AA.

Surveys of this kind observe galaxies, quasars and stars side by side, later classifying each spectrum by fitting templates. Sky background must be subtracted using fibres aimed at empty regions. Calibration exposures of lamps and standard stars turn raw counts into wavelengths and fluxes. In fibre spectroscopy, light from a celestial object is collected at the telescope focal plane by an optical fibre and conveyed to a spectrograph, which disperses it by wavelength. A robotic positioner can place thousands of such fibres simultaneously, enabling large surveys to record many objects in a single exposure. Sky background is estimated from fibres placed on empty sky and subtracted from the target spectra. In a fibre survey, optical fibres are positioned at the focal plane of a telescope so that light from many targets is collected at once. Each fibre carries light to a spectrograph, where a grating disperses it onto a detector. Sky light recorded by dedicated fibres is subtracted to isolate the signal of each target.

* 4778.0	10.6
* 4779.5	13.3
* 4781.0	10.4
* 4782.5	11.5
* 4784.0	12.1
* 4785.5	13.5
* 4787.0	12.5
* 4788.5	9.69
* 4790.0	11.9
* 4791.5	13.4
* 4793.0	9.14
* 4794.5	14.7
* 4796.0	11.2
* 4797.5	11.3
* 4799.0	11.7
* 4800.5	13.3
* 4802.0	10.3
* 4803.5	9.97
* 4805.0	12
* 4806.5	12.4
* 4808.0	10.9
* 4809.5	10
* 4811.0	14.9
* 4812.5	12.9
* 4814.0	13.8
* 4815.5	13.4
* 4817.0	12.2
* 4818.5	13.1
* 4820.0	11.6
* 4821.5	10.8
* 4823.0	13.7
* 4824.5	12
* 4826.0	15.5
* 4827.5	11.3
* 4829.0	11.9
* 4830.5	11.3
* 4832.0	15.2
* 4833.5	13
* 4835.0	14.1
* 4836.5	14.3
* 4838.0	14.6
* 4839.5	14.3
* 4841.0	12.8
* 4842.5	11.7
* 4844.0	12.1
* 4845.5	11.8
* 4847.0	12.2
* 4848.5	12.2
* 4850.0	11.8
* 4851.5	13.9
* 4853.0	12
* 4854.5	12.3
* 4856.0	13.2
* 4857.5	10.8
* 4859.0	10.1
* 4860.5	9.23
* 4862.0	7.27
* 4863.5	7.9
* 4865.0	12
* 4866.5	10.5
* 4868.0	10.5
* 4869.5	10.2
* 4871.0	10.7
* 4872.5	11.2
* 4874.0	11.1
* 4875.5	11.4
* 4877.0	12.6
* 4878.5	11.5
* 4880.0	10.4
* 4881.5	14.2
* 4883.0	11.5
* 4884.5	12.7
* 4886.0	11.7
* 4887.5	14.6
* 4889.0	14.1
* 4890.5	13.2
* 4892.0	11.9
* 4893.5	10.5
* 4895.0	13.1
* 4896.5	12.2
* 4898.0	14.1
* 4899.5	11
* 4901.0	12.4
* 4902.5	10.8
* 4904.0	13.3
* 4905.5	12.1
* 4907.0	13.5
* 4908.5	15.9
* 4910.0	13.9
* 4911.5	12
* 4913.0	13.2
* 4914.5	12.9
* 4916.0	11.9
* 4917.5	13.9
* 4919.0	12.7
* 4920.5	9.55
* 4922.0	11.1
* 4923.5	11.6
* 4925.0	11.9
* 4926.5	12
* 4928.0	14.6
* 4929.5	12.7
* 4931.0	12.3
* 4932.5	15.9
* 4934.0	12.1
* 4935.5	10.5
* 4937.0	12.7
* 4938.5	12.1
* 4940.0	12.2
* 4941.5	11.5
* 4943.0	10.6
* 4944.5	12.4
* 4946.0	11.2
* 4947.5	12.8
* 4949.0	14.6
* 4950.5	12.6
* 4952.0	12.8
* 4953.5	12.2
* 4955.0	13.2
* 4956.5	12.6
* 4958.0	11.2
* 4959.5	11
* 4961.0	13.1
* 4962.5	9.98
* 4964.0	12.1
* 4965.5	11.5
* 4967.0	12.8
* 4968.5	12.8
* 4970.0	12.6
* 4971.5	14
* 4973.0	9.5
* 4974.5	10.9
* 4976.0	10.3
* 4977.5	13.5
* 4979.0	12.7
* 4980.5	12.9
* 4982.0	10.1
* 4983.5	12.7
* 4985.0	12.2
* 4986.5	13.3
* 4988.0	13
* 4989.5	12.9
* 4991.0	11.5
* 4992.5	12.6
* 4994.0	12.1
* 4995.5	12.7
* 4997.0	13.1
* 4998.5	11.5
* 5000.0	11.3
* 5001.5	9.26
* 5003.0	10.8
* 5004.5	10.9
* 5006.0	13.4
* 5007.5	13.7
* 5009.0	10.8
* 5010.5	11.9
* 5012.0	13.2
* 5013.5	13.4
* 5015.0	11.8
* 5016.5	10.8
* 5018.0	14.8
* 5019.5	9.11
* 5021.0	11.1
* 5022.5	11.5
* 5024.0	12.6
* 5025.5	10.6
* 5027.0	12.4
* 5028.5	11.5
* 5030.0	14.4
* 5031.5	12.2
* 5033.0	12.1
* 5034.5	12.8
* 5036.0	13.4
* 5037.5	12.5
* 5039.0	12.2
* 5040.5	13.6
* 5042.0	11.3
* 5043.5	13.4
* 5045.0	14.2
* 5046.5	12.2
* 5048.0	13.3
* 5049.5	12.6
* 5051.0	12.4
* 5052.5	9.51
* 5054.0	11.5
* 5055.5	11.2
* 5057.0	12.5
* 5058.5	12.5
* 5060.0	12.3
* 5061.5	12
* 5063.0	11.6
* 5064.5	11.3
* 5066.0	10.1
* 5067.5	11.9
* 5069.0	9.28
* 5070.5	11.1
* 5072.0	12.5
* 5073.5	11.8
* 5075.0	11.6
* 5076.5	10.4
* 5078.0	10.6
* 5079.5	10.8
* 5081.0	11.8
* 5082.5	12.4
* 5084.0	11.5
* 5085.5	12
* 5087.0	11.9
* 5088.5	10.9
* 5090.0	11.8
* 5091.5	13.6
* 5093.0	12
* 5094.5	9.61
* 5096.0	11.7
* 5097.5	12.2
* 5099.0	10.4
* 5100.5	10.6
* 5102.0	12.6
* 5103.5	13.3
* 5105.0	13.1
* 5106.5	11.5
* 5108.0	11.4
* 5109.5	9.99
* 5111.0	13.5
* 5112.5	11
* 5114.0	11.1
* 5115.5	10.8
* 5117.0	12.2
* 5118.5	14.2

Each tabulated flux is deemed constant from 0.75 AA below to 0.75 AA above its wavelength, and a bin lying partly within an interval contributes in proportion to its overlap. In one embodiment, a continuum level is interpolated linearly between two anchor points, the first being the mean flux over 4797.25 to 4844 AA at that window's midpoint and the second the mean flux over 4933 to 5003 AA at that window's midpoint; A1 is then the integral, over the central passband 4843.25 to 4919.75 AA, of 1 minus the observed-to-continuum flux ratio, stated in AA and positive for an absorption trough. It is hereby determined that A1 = 2.3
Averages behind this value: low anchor 12.6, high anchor 12.1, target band 12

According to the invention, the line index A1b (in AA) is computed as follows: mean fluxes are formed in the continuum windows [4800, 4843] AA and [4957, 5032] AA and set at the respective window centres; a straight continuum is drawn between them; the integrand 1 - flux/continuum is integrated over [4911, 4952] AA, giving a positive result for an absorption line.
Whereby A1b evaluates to -0.4 AA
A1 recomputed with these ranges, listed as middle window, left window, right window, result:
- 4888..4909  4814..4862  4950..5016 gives -0.7 AA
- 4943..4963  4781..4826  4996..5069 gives -0.3 AA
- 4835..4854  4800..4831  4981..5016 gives -1.0 AA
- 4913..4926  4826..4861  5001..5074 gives 0.3 AA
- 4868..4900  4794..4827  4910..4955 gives 0.8 AA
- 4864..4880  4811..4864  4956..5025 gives 1.5 AA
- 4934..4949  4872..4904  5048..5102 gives 0.1 AA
